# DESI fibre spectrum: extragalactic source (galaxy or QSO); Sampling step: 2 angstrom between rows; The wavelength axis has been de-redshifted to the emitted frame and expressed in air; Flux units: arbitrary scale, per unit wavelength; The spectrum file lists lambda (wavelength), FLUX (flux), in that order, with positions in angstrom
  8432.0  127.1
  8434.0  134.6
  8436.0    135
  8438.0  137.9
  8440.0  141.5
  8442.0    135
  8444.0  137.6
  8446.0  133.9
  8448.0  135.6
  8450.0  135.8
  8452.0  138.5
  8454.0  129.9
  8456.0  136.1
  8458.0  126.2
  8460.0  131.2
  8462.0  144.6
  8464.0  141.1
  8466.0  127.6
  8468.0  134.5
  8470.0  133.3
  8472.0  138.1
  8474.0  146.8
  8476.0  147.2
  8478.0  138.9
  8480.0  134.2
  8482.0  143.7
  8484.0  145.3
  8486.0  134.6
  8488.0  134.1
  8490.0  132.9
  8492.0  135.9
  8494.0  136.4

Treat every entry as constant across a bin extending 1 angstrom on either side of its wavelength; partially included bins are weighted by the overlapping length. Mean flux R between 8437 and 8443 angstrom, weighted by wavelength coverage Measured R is 138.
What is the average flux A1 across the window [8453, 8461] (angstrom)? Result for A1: 131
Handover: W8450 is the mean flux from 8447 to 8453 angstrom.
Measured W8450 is 137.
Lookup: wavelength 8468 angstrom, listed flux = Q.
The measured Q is 134.5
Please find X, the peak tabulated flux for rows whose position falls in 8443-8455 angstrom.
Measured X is 138.5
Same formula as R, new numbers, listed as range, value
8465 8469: 131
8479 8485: 141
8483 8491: 137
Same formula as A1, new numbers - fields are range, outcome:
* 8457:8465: 136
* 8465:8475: 136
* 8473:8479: 144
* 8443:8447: 136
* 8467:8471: 134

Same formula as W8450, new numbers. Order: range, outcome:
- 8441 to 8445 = 136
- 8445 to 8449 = 135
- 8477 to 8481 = 137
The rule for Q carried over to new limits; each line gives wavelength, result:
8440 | 141.5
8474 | 146.8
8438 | 137.9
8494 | 136.4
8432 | 127.1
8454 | 129.9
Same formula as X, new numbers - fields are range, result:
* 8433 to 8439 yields 137.9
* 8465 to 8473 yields 138.1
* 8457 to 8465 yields 144.6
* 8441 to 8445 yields 137.6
